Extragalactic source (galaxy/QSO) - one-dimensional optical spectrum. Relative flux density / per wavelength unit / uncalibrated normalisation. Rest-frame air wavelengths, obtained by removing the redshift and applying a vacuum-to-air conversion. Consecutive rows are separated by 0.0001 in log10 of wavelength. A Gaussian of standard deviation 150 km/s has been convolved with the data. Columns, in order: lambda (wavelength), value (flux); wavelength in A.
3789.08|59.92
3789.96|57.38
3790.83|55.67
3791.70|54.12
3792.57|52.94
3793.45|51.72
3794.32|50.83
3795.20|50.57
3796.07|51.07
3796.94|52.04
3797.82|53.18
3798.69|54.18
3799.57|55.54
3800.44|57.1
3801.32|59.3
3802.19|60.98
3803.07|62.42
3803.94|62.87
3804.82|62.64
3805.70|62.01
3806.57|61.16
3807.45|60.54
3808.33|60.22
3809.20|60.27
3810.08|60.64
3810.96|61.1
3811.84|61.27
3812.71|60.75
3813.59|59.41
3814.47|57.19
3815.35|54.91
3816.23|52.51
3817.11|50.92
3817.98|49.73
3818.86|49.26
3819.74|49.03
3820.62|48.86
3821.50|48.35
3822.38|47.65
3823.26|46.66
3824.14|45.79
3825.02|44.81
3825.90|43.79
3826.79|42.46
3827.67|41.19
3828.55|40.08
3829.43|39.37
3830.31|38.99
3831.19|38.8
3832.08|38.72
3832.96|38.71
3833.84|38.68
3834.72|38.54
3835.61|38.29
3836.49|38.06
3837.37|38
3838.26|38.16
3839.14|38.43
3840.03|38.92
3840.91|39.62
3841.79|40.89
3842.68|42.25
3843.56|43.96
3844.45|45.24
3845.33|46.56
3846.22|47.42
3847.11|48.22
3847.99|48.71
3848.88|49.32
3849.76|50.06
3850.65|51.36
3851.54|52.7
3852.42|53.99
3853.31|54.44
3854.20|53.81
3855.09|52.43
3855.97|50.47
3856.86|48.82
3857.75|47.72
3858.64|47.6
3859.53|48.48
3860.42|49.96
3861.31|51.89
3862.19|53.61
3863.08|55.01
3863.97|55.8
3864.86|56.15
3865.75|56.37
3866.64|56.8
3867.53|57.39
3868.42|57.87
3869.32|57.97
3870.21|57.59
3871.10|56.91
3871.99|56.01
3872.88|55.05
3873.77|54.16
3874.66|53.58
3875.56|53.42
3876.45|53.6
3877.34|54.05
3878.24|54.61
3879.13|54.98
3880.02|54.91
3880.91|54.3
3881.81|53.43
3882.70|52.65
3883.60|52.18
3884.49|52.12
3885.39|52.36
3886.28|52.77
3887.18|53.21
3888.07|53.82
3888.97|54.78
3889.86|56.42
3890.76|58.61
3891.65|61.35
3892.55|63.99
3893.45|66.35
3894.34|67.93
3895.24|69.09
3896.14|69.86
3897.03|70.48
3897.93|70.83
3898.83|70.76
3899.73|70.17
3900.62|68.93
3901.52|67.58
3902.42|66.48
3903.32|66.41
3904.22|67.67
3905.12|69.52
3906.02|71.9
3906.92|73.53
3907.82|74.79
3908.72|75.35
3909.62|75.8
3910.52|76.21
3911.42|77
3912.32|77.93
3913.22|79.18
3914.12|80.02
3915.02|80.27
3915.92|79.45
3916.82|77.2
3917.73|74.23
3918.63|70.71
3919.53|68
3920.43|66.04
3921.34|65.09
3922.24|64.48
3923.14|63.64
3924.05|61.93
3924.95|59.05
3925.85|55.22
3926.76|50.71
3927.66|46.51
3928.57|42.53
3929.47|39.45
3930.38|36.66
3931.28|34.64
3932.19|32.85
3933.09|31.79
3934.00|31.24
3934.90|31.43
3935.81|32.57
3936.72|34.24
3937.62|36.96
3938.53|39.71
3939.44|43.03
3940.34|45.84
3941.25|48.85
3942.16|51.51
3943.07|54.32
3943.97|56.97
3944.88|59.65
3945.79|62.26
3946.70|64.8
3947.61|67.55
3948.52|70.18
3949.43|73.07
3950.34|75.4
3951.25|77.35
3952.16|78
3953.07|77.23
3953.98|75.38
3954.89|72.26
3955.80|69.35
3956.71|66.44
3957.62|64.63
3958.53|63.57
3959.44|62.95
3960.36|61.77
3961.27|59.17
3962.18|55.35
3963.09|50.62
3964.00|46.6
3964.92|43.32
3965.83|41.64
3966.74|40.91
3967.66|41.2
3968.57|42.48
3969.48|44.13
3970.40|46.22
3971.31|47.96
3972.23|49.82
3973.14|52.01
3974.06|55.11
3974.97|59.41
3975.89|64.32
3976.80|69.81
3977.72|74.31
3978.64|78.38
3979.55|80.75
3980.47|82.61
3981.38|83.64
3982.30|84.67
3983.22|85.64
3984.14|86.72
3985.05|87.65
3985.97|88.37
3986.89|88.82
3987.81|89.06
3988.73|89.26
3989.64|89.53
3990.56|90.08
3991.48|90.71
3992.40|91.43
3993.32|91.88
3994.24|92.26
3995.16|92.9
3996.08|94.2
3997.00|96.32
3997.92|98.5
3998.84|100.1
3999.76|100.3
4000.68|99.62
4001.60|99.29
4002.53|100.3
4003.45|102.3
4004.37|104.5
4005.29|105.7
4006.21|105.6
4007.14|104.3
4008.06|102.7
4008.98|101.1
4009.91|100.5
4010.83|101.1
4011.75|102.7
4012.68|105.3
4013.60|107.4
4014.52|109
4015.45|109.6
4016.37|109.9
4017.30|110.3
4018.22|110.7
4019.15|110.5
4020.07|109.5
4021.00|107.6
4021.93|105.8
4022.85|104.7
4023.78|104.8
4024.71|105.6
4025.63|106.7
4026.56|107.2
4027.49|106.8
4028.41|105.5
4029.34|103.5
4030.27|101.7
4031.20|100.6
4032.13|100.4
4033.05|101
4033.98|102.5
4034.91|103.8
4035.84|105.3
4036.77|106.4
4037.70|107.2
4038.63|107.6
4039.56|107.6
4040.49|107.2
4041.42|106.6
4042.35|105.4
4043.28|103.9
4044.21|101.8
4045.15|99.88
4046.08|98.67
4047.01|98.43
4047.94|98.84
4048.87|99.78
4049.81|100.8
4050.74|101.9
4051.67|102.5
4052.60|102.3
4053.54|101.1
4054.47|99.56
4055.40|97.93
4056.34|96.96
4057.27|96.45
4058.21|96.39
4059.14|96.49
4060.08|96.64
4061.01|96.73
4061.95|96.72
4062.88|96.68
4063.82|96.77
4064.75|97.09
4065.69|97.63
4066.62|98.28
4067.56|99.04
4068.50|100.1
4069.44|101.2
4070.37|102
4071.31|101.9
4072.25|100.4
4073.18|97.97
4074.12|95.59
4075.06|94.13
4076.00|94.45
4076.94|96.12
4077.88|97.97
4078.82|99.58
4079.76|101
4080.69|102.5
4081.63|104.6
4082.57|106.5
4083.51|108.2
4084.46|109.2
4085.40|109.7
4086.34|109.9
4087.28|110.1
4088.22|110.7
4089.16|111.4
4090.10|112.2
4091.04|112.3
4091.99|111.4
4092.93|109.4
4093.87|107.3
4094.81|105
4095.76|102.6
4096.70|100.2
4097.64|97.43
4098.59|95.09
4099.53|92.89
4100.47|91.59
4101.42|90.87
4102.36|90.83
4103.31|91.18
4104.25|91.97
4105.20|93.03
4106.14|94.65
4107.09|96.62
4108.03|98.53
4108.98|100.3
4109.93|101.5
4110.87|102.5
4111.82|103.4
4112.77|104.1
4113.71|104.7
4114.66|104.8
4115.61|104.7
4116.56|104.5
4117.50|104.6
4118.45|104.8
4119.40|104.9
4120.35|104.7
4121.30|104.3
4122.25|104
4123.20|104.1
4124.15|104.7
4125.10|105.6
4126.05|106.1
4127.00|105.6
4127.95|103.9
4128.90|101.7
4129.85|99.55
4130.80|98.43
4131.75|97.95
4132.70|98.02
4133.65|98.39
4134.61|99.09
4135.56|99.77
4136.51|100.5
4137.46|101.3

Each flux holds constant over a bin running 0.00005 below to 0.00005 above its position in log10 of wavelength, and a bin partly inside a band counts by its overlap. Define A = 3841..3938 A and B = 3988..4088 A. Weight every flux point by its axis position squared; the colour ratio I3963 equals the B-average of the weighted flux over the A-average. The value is 1.92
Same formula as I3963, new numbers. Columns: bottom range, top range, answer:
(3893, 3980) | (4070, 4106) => 1.81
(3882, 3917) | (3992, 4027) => 1.62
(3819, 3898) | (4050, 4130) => 2.24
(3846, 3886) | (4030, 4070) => 2.08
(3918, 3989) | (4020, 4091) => 1.80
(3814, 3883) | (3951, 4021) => 1.81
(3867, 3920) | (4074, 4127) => 1.77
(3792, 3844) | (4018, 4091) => 2.34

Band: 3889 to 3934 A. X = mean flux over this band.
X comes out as 64.1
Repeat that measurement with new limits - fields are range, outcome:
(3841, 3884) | 52.1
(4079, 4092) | 108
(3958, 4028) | 85.5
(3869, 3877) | 55.4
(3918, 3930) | 58.1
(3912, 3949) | 55.2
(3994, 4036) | 104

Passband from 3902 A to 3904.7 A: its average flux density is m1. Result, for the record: 66.8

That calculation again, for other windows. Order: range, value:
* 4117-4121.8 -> 105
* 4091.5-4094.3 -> 109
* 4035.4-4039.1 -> 107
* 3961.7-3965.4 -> 49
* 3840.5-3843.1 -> 40.9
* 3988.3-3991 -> 89.9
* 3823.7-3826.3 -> 44.8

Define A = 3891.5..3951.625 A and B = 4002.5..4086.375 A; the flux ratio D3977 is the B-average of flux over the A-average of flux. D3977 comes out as 1.68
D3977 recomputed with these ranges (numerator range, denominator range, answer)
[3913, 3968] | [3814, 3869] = 1.21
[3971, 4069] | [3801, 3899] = 1.84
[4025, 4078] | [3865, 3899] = 1.74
